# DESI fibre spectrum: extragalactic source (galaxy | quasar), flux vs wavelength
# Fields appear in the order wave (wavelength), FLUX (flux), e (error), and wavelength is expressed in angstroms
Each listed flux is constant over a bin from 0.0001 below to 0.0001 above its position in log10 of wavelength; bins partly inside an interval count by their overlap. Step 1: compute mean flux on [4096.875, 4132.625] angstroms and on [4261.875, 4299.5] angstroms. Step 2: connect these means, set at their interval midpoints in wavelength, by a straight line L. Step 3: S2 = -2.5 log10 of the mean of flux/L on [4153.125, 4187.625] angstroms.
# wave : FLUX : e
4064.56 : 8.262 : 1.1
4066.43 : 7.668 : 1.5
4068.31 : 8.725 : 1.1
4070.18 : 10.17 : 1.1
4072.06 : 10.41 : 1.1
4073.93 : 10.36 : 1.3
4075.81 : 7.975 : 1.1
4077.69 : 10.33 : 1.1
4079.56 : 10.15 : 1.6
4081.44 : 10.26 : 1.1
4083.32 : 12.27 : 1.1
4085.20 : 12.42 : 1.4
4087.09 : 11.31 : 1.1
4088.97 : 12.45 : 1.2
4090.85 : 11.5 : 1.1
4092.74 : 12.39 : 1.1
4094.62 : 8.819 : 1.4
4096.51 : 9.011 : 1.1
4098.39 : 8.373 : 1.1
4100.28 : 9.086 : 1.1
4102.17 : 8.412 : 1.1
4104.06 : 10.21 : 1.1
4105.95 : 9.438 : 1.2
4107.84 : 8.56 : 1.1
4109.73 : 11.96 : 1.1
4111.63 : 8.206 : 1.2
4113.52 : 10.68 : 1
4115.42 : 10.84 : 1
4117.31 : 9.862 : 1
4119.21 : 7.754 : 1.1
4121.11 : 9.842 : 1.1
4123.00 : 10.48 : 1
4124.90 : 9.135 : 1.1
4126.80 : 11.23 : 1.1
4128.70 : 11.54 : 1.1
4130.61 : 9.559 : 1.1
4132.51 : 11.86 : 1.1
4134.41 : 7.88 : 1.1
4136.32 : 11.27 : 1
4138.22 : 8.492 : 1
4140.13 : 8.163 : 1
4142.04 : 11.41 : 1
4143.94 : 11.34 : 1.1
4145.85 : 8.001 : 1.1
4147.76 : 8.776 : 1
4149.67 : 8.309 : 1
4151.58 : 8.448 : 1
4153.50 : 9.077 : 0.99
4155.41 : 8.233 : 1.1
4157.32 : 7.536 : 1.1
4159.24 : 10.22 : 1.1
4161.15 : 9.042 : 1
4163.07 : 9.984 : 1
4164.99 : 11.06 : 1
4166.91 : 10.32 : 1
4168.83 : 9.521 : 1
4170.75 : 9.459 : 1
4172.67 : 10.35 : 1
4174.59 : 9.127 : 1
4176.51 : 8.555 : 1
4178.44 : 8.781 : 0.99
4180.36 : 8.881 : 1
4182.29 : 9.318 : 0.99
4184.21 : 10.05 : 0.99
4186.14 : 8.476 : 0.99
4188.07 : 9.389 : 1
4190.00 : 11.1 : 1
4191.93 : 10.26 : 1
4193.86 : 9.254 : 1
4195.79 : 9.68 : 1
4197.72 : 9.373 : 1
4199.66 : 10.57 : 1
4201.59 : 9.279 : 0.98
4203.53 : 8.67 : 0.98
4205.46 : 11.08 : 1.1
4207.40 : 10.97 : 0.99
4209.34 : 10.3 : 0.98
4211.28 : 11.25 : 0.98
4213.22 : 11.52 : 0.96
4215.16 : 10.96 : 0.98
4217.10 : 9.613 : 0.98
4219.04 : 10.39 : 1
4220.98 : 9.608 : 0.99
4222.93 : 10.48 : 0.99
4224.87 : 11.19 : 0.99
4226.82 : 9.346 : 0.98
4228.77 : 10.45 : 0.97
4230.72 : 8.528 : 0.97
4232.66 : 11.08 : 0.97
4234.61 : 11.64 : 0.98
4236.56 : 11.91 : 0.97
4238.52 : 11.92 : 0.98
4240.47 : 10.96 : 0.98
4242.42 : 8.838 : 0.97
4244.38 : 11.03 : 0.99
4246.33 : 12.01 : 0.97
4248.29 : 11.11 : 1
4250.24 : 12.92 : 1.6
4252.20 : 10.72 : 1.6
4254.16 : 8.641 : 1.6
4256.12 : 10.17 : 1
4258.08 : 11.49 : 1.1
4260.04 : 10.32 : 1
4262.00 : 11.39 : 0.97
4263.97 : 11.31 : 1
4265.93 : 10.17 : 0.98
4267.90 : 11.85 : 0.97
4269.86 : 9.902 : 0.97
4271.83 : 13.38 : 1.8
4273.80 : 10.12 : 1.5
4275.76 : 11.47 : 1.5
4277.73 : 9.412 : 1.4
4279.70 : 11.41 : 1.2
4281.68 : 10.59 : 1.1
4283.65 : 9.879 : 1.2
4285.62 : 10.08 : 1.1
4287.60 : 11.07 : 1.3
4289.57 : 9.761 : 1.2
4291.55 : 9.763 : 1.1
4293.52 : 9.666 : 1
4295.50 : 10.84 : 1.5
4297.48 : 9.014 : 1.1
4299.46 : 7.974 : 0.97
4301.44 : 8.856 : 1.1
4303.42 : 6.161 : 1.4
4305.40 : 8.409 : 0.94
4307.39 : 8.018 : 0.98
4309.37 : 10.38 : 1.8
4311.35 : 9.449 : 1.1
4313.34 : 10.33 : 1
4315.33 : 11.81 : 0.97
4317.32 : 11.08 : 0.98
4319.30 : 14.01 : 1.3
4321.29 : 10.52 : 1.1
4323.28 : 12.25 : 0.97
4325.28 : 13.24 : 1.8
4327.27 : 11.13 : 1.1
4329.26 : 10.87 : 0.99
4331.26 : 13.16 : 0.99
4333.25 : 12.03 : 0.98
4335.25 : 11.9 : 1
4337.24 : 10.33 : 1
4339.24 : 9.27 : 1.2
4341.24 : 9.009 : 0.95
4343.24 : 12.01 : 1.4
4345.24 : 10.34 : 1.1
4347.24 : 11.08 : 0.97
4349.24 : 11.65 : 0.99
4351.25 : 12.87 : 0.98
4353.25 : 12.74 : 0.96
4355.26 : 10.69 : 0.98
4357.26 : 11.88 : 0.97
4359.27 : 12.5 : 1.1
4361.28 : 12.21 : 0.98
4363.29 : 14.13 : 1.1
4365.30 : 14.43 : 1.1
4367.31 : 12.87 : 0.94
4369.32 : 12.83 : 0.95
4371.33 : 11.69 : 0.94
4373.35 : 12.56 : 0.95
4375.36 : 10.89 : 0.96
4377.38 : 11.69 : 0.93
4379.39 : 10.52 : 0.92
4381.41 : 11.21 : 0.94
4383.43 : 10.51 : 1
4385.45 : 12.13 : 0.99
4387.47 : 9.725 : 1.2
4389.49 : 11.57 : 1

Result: 0.077 mag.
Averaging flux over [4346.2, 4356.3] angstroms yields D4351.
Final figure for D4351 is 11.8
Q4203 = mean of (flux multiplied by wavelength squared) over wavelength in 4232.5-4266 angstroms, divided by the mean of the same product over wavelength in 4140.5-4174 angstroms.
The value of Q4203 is 1.22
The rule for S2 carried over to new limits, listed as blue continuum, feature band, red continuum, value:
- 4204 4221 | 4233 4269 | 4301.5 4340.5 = -0.04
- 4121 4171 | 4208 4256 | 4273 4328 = -0.07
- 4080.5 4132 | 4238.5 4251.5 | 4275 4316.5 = -0.14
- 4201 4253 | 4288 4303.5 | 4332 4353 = 0.18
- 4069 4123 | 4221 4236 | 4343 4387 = 0.06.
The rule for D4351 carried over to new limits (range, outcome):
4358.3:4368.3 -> 13.2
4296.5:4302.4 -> 8.61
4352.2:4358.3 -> 11.8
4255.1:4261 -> 10.7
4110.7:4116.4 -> 9.92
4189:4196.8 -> 10.1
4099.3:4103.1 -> 8.74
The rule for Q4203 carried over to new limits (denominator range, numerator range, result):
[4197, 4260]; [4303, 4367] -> 1.13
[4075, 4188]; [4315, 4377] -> 1.35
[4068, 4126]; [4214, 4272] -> 1.15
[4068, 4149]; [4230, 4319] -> 1.12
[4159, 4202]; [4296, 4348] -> 1.16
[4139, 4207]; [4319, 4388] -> 1.35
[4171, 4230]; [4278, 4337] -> 1.11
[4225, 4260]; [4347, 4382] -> 1.20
